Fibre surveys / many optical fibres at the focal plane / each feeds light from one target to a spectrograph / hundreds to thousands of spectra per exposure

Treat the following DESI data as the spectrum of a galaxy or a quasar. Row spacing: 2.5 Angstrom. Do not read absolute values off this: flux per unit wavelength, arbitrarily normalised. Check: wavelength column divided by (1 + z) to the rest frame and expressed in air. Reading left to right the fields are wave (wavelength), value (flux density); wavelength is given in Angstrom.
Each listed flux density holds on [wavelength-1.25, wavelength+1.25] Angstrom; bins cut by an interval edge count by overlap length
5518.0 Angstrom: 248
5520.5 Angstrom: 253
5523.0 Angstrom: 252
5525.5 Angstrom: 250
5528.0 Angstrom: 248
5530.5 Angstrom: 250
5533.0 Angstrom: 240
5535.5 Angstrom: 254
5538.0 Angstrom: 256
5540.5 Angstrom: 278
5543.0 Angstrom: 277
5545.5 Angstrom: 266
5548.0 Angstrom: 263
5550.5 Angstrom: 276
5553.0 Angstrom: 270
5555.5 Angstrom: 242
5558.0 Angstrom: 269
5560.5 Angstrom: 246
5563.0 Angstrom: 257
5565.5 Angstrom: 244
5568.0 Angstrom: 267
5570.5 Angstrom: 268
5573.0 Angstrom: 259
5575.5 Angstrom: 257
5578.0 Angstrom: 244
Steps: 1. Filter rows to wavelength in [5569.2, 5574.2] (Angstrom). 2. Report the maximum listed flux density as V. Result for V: 268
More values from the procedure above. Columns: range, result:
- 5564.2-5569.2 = 267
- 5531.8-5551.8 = 278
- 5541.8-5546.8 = 277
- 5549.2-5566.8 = 276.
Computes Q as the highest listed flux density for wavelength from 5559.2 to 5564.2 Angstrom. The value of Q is 257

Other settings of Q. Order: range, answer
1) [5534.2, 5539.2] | 256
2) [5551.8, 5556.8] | 270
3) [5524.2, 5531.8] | 250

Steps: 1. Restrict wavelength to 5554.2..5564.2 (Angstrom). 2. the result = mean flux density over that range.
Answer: 254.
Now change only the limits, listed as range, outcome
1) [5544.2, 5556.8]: 263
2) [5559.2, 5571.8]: 256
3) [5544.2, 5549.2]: 265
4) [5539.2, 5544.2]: 277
